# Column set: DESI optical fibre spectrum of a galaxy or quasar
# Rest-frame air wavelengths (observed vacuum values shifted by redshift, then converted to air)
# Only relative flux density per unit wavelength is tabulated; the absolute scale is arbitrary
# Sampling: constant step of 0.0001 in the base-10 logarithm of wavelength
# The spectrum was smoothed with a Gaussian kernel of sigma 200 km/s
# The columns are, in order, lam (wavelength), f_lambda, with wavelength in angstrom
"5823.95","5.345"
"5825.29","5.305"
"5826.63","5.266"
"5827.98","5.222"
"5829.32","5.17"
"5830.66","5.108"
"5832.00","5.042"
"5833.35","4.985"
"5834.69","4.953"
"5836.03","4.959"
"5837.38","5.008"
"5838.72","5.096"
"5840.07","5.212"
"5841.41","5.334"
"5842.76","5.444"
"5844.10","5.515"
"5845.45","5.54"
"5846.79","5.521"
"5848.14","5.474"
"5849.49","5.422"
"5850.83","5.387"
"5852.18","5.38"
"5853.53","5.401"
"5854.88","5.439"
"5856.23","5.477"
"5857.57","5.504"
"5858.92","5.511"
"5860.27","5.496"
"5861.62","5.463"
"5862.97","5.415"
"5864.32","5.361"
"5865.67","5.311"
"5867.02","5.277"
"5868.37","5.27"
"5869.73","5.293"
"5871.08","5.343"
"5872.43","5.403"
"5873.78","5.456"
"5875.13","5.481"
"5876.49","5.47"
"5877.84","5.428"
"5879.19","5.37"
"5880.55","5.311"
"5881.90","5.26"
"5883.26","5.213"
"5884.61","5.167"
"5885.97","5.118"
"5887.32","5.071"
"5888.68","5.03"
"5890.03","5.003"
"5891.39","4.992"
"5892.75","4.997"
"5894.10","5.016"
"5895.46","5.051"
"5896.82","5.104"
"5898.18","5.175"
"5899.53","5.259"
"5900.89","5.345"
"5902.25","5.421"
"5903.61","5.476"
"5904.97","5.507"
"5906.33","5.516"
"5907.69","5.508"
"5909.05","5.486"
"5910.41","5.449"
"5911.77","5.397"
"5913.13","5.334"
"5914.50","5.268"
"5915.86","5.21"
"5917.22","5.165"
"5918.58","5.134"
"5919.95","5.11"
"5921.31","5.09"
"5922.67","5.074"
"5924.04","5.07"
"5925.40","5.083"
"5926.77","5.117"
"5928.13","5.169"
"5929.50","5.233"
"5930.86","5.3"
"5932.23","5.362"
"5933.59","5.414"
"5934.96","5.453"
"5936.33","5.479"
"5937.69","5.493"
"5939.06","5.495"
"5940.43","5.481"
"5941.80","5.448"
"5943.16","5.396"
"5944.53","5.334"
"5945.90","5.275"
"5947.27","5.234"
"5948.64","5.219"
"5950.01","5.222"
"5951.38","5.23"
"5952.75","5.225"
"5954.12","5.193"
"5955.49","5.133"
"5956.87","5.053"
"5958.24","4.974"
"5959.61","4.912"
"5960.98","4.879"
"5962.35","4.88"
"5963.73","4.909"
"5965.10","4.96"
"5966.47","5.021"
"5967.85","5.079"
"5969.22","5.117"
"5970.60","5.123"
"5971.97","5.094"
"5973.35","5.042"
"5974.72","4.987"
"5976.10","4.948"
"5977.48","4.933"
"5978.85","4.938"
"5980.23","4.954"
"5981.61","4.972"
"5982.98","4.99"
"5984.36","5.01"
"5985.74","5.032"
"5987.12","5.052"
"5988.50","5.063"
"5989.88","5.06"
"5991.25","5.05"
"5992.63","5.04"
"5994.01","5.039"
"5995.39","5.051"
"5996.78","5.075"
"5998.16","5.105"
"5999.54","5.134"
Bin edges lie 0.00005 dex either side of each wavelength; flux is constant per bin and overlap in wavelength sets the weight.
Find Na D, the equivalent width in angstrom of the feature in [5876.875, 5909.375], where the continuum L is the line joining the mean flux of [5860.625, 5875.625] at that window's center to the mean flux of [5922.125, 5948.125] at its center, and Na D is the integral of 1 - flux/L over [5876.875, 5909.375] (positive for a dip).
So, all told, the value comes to 0.7 angstrom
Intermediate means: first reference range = 5.37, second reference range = 5.31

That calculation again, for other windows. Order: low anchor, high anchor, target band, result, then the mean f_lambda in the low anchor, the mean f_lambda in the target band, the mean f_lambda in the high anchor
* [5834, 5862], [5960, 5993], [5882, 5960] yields -1.28 angstrom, 5.36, 5.24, 5.01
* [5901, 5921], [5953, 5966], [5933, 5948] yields -0.80 angstrom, 5.35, 5.41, 5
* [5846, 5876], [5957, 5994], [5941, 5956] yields -0.49 angstrom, 5.41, 5.27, 5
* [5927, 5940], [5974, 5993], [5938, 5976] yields 0.40 angstrom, 5.37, 5.14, 5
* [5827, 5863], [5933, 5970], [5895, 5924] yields -0.23 angstrom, 5.31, 5.29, 5.2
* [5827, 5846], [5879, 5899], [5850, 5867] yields -0.88 angstrom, 5.18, 5.42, 5.12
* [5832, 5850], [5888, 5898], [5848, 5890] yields -1.73 angstrom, 5.25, 5.35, 5.03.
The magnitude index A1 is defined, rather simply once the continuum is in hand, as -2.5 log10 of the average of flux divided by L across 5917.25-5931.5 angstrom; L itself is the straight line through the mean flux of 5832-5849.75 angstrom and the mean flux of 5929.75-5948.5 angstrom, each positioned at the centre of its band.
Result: 0.048 mag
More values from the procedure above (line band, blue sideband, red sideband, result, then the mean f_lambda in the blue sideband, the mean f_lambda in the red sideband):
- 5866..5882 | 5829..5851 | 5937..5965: -0.03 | 5.24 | 5.19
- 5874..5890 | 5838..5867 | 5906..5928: 0.02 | 5.41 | 5.24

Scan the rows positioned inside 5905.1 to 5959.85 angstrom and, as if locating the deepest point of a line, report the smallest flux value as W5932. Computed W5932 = 4.912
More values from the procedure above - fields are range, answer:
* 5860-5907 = 4.992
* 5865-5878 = 5.27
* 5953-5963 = 4.879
